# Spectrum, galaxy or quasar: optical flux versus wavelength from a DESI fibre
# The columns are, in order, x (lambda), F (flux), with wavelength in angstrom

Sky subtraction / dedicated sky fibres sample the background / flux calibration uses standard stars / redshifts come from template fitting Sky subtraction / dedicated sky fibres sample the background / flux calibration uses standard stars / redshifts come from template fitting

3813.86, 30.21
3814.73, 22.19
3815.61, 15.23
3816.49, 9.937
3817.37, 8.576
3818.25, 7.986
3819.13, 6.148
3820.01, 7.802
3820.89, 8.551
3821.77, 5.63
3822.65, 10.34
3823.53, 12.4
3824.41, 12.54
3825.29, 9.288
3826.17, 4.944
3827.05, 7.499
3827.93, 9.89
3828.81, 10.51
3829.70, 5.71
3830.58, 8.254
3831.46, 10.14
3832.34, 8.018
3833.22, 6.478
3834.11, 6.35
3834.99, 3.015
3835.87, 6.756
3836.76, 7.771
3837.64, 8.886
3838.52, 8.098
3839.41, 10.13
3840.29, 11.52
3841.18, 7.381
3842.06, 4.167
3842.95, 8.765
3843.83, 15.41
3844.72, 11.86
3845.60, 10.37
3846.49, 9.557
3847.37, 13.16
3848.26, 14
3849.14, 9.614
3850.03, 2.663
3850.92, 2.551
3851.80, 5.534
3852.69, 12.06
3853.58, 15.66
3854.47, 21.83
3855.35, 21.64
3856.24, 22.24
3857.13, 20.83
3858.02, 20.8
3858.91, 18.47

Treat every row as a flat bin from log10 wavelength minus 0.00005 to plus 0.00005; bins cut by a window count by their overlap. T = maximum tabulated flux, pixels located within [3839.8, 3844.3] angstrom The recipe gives 15.41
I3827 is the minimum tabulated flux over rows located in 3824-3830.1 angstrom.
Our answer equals 4.944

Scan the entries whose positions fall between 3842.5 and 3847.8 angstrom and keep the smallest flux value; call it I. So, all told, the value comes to 8.765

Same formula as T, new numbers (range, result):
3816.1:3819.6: 9.937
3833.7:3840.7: 11.52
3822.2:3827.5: 12.54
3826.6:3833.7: 10.51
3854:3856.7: 22.24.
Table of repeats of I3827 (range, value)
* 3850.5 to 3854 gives 2.551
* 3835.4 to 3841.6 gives 6.756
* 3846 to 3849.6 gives 9.557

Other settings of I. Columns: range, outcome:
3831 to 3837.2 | 3.015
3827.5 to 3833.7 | 5.71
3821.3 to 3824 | 5.63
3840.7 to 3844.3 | 4.167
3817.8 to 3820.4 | 6.148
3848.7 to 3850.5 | 2.663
